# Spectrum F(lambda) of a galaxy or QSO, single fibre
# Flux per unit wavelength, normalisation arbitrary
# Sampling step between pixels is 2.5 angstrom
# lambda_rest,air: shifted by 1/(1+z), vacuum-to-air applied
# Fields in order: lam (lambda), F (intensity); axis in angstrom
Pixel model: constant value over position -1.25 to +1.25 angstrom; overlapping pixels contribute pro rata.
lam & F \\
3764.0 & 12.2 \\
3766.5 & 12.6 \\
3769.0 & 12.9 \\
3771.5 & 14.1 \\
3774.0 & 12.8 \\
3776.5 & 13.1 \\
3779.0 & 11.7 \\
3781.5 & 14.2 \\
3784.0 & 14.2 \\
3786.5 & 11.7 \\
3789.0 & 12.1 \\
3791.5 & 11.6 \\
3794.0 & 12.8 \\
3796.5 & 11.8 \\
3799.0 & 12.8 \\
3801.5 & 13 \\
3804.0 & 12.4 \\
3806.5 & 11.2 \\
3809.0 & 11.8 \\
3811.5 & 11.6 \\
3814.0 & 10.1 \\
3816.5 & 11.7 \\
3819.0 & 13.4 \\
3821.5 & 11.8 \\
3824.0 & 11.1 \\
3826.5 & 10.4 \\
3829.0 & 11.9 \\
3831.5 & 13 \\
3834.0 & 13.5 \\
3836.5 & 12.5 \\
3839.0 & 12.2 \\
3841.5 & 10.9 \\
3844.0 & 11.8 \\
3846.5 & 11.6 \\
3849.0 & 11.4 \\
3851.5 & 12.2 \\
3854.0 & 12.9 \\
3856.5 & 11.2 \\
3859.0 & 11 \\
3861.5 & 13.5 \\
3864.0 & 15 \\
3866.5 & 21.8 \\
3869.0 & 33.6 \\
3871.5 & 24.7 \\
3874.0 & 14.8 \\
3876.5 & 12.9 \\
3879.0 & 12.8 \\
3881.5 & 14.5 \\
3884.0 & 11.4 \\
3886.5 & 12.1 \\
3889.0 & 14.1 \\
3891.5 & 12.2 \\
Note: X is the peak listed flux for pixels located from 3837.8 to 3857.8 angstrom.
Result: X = 12.9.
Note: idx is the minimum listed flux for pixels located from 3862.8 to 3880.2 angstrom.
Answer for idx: 12.8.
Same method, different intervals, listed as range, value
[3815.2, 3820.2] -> 11.7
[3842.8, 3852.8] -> 11.4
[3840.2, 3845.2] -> 10.9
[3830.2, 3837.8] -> 12.5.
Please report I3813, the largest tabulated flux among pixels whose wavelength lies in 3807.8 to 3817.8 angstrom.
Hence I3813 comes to 11.8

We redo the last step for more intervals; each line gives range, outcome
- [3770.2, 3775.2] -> 14.1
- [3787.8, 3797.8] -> 12.8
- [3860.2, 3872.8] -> 33.6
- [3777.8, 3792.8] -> 14.2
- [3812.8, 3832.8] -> 13.4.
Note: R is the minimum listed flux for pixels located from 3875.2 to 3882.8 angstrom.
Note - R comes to 12.8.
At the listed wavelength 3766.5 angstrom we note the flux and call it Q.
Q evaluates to 12.6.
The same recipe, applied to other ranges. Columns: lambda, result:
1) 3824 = 11.1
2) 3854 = 12.9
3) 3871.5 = 24.7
